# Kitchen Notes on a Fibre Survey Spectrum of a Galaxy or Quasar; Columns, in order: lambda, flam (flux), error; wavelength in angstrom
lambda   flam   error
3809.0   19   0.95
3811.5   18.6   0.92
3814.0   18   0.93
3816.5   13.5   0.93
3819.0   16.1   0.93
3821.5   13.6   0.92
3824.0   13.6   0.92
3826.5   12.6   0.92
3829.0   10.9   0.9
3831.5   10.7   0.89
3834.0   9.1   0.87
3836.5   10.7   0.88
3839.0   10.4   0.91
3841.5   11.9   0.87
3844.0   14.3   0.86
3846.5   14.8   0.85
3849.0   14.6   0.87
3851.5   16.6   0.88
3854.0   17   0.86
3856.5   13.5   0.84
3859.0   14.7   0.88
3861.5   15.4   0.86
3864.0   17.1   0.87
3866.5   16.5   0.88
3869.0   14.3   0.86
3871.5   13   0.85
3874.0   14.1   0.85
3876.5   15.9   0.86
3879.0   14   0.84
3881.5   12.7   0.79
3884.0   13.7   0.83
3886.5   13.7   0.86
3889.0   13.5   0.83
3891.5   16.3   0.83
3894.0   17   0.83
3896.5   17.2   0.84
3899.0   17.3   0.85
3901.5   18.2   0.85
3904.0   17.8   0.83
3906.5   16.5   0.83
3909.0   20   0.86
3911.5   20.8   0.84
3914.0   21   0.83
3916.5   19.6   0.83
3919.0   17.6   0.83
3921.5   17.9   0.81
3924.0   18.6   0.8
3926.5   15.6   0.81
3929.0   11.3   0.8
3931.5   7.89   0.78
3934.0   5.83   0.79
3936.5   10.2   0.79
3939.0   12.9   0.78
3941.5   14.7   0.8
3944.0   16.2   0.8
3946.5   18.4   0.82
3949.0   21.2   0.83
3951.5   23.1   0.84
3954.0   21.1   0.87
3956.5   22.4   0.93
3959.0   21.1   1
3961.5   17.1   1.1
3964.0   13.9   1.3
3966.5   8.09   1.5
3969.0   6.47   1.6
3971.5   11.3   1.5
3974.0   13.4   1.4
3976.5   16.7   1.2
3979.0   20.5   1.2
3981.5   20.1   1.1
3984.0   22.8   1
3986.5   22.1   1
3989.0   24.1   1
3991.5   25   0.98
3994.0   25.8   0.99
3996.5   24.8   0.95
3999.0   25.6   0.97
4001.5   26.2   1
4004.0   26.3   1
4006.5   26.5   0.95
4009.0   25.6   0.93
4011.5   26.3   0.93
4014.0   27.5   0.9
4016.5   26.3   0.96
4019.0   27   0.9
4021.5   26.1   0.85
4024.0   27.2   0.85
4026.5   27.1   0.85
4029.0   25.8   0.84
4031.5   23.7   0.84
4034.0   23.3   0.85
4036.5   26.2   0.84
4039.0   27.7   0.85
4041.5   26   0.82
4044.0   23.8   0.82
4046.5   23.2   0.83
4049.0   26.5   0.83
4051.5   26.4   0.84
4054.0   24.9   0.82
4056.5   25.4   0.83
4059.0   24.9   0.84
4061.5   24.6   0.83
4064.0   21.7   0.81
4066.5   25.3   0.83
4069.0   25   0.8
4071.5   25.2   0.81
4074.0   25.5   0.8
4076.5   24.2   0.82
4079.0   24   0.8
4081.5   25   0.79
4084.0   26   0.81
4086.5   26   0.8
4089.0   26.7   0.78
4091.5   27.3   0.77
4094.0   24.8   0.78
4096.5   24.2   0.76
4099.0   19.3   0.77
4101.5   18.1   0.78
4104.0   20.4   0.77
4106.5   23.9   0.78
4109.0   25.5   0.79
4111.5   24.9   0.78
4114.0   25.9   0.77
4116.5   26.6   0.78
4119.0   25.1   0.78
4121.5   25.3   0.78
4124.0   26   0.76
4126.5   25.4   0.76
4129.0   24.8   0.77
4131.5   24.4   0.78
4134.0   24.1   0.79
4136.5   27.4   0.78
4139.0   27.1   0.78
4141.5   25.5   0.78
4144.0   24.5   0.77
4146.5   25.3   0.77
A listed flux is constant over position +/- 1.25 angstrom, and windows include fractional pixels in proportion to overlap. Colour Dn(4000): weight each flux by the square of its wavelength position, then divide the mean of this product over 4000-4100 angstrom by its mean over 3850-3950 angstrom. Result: 1.75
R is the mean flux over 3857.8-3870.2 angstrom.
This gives 15.6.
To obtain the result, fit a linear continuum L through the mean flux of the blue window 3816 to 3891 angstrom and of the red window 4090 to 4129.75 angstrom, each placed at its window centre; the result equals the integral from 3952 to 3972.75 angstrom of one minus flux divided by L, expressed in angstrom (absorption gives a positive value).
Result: 3.04 angstrom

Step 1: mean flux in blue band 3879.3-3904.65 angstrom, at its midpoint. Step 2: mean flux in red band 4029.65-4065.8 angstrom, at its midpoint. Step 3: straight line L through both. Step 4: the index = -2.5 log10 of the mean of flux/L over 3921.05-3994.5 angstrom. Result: 0.17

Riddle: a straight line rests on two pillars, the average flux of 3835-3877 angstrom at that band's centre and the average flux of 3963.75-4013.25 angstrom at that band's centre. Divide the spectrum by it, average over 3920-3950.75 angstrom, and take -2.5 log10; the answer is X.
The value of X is 0.26 mag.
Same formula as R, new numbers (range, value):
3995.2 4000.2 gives 25.2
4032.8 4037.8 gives 24.8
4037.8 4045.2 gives 25.8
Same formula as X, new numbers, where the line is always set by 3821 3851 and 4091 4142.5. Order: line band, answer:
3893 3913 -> -0.188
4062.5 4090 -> -0.099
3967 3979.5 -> 0.380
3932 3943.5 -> 0.454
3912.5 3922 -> -0.205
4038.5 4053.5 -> -0.186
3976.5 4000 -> -0.211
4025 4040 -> -0.223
